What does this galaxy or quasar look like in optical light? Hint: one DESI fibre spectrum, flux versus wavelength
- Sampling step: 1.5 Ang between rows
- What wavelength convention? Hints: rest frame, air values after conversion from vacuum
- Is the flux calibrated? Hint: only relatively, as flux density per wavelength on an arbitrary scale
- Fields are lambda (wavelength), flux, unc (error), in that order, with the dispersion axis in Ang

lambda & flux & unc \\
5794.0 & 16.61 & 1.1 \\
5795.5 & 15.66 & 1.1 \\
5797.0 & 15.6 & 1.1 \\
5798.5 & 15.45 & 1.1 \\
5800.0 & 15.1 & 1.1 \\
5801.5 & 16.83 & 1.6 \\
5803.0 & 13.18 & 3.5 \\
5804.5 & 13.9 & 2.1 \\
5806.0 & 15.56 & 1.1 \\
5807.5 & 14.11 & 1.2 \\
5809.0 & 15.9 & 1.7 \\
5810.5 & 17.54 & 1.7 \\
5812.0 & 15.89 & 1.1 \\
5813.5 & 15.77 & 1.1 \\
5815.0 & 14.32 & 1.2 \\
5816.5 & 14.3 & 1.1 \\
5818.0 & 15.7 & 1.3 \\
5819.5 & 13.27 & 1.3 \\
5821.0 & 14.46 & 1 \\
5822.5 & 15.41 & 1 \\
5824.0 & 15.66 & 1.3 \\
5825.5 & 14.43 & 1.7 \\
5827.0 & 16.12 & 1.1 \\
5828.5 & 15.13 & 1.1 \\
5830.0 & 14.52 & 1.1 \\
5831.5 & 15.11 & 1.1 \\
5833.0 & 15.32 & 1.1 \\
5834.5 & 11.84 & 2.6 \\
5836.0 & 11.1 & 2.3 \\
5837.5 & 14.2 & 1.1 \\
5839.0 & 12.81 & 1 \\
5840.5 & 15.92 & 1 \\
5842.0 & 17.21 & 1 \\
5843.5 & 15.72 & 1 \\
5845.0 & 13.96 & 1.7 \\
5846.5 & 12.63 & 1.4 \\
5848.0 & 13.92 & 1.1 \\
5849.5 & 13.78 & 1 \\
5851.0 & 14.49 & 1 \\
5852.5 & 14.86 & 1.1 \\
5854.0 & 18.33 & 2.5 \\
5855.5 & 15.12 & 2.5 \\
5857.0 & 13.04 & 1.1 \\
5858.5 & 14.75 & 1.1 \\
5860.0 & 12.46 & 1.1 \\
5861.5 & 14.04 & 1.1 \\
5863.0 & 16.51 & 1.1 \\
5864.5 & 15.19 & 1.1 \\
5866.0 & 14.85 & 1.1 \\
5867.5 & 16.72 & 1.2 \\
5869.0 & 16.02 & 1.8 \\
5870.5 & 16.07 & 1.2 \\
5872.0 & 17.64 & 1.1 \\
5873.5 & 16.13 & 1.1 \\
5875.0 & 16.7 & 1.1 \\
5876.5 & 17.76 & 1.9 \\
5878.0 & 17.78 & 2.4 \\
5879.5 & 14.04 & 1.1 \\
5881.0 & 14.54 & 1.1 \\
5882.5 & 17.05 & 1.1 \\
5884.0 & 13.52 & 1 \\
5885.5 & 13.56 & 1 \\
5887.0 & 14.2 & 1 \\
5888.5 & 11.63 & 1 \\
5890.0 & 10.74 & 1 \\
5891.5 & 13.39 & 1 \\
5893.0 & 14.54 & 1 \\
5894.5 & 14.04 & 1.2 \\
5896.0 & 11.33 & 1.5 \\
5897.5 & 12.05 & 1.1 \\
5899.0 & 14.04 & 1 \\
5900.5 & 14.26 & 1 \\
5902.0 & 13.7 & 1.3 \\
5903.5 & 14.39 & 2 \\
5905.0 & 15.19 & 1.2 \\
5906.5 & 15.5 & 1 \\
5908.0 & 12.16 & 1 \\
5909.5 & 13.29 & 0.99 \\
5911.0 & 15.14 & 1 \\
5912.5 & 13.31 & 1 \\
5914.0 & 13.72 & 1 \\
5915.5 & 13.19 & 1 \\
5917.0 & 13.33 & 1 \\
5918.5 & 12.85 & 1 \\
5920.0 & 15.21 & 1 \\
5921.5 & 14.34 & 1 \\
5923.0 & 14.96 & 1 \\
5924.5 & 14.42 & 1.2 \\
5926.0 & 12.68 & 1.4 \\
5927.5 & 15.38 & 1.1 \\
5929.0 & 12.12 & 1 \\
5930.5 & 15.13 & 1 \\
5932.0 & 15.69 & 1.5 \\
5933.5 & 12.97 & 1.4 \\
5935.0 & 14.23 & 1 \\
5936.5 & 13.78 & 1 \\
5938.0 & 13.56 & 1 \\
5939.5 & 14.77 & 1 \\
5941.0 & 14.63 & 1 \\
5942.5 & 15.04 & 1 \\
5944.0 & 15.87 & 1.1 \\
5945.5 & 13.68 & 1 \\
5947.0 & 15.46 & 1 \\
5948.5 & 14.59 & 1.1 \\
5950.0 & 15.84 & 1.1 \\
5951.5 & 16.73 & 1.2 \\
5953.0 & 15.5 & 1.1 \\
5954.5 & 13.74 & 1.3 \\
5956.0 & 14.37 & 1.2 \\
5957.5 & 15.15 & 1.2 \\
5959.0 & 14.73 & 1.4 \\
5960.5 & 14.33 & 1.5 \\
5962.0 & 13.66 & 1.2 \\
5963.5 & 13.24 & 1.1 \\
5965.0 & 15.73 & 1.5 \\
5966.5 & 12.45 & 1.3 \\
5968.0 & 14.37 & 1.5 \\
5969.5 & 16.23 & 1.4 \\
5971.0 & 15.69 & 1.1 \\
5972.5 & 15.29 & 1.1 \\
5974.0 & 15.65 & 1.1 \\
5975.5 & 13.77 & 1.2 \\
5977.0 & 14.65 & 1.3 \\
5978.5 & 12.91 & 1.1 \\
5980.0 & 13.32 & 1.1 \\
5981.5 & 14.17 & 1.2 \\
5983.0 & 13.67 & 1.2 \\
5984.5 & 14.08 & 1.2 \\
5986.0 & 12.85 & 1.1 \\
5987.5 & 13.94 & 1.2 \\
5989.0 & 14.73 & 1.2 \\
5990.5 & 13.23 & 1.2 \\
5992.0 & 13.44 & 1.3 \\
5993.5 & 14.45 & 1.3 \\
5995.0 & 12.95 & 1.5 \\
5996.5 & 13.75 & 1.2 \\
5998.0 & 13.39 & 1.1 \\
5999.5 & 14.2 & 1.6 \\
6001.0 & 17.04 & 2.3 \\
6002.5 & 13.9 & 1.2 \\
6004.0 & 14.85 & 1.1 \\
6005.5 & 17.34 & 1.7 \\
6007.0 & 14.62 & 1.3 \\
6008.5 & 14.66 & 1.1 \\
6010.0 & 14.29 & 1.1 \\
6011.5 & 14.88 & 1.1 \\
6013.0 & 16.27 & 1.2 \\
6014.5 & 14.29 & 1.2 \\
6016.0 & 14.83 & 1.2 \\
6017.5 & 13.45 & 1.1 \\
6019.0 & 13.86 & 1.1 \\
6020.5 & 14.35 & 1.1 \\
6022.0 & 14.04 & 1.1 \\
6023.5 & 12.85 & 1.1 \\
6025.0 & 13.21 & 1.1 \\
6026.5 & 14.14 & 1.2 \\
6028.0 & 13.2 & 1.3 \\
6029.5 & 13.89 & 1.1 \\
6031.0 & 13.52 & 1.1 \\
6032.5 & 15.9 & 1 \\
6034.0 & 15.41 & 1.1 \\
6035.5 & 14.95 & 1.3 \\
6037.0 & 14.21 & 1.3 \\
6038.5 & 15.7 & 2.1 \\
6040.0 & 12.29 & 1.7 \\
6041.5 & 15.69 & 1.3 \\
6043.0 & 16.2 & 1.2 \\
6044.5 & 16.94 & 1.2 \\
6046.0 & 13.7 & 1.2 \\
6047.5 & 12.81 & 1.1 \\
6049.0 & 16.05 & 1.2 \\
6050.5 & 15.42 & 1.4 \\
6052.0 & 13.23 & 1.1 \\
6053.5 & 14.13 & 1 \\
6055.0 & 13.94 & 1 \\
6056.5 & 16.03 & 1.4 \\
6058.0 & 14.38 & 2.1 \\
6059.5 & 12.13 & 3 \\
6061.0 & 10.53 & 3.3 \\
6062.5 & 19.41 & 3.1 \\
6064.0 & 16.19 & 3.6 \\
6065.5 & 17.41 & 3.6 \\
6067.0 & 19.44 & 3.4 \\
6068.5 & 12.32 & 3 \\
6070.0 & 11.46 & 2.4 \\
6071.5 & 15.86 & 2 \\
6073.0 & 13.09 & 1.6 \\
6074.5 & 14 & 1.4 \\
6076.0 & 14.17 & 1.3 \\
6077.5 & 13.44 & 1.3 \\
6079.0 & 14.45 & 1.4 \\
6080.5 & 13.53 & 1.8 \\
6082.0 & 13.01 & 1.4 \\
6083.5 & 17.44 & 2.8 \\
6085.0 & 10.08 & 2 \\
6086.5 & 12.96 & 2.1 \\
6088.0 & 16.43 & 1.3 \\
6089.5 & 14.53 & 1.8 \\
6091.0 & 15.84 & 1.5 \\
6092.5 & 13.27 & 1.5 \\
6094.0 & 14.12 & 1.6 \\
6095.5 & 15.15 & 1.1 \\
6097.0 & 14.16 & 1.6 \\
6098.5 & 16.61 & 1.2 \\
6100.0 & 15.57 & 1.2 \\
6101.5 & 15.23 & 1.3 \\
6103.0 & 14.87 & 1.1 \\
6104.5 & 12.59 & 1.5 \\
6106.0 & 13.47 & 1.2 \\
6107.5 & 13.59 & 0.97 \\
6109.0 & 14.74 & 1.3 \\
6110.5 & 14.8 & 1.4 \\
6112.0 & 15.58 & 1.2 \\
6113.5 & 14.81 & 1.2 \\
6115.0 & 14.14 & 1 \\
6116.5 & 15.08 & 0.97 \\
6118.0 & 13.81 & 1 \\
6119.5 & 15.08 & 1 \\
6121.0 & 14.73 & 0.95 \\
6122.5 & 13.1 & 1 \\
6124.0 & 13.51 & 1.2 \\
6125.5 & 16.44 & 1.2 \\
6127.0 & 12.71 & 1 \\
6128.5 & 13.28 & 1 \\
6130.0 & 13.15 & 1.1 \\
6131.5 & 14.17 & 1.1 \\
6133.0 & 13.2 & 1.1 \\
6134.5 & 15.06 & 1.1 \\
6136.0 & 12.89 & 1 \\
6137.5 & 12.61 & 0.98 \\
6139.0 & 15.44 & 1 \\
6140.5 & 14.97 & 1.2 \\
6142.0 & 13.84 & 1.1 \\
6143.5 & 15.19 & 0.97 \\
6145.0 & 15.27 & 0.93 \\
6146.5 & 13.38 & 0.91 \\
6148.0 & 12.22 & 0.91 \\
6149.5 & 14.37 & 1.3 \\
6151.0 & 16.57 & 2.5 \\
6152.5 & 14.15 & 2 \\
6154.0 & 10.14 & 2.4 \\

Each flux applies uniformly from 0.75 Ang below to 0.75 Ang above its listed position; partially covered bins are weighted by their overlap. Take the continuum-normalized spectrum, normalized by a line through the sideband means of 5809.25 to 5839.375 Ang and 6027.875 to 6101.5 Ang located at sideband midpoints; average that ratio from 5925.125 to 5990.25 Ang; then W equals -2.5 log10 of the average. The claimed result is 0.02 mag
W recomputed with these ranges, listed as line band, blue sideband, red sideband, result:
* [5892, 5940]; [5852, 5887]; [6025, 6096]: 0.10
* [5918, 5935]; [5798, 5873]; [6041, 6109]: 0.05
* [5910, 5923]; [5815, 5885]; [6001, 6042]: 0.07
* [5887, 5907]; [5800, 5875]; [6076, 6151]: 0.10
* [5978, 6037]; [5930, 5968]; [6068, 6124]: 0.02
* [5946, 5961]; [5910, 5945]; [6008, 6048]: -0.06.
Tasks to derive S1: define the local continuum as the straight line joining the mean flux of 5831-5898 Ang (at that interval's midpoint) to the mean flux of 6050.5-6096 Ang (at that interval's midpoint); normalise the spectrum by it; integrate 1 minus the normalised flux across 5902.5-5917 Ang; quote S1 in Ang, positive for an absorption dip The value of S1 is 0.6 Ang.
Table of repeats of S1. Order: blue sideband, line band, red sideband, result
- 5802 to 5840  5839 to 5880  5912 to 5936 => -2.7 Ang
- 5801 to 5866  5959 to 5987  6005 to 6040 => 0.6 Ang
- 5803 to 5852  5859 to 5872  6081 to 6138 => -0.7 Ang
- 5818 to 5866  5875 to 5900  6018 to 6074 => 0.8 Ang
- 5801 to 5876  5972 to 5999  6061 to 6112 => 1.6 Ang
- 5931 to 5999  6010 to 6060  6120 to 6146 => -0.6 Ang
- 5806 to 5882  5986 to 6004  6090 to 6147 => 0.7 Ang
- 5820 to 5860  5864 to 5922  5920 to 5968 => 0.3 Ang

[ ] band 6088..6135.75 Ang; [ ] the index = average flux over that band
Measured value 14.4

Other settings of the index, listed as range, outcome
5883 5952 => 14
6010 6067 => 14.6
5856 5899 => 14.6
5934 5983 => 14.6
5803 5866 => 14.7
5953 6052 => 14.4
